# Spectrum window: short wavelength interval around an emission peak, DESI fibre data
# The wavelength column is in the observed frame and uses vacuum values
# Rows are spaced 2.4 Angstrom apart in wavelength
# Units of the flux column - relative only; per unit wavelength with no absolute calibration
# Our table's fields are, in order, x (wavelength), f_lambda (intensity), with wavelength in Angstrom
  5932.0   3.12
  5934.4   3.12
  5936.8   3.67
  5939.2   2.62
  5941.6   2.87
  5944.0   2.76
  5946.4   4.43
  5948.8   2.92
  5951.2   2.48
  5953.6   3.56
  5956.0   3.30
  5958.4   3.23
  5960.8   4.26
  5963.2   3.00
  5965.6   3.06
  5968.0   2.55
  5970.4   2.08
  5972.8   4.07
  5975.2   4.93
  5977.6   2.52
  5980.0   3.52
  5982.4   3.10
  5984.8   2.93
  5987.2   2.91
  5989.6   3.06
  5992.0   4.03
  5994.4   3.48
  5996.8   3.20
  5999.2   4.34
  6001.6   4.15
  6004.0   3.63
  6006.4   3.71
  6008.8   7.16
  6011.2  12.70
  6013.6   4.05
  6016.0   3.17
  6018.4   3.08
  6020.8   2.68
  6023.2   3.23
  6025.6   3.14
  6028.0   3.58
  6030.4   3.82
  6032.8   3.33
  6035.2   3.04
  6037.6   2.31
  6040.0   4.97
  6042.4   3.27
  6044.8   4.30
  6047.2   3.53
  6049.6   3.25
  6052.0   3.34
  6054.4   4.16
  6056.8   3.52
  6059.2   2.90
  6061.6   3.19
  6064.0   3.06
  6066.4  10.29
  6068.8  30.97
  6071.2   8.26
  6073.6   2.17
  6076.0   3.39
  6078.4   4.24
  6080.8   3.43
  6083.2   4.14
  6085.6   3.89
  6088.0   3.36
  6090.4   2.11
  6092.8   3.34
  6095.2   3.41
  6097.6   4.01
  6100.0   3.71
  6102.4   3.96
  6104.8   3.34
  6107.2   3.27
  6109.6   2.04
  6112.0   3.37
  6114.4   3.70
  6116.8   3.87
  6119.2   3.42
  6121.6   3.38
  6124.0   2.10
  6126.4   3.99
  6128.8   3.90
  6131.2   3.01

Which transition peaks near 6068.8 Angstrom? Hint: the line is [O III]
